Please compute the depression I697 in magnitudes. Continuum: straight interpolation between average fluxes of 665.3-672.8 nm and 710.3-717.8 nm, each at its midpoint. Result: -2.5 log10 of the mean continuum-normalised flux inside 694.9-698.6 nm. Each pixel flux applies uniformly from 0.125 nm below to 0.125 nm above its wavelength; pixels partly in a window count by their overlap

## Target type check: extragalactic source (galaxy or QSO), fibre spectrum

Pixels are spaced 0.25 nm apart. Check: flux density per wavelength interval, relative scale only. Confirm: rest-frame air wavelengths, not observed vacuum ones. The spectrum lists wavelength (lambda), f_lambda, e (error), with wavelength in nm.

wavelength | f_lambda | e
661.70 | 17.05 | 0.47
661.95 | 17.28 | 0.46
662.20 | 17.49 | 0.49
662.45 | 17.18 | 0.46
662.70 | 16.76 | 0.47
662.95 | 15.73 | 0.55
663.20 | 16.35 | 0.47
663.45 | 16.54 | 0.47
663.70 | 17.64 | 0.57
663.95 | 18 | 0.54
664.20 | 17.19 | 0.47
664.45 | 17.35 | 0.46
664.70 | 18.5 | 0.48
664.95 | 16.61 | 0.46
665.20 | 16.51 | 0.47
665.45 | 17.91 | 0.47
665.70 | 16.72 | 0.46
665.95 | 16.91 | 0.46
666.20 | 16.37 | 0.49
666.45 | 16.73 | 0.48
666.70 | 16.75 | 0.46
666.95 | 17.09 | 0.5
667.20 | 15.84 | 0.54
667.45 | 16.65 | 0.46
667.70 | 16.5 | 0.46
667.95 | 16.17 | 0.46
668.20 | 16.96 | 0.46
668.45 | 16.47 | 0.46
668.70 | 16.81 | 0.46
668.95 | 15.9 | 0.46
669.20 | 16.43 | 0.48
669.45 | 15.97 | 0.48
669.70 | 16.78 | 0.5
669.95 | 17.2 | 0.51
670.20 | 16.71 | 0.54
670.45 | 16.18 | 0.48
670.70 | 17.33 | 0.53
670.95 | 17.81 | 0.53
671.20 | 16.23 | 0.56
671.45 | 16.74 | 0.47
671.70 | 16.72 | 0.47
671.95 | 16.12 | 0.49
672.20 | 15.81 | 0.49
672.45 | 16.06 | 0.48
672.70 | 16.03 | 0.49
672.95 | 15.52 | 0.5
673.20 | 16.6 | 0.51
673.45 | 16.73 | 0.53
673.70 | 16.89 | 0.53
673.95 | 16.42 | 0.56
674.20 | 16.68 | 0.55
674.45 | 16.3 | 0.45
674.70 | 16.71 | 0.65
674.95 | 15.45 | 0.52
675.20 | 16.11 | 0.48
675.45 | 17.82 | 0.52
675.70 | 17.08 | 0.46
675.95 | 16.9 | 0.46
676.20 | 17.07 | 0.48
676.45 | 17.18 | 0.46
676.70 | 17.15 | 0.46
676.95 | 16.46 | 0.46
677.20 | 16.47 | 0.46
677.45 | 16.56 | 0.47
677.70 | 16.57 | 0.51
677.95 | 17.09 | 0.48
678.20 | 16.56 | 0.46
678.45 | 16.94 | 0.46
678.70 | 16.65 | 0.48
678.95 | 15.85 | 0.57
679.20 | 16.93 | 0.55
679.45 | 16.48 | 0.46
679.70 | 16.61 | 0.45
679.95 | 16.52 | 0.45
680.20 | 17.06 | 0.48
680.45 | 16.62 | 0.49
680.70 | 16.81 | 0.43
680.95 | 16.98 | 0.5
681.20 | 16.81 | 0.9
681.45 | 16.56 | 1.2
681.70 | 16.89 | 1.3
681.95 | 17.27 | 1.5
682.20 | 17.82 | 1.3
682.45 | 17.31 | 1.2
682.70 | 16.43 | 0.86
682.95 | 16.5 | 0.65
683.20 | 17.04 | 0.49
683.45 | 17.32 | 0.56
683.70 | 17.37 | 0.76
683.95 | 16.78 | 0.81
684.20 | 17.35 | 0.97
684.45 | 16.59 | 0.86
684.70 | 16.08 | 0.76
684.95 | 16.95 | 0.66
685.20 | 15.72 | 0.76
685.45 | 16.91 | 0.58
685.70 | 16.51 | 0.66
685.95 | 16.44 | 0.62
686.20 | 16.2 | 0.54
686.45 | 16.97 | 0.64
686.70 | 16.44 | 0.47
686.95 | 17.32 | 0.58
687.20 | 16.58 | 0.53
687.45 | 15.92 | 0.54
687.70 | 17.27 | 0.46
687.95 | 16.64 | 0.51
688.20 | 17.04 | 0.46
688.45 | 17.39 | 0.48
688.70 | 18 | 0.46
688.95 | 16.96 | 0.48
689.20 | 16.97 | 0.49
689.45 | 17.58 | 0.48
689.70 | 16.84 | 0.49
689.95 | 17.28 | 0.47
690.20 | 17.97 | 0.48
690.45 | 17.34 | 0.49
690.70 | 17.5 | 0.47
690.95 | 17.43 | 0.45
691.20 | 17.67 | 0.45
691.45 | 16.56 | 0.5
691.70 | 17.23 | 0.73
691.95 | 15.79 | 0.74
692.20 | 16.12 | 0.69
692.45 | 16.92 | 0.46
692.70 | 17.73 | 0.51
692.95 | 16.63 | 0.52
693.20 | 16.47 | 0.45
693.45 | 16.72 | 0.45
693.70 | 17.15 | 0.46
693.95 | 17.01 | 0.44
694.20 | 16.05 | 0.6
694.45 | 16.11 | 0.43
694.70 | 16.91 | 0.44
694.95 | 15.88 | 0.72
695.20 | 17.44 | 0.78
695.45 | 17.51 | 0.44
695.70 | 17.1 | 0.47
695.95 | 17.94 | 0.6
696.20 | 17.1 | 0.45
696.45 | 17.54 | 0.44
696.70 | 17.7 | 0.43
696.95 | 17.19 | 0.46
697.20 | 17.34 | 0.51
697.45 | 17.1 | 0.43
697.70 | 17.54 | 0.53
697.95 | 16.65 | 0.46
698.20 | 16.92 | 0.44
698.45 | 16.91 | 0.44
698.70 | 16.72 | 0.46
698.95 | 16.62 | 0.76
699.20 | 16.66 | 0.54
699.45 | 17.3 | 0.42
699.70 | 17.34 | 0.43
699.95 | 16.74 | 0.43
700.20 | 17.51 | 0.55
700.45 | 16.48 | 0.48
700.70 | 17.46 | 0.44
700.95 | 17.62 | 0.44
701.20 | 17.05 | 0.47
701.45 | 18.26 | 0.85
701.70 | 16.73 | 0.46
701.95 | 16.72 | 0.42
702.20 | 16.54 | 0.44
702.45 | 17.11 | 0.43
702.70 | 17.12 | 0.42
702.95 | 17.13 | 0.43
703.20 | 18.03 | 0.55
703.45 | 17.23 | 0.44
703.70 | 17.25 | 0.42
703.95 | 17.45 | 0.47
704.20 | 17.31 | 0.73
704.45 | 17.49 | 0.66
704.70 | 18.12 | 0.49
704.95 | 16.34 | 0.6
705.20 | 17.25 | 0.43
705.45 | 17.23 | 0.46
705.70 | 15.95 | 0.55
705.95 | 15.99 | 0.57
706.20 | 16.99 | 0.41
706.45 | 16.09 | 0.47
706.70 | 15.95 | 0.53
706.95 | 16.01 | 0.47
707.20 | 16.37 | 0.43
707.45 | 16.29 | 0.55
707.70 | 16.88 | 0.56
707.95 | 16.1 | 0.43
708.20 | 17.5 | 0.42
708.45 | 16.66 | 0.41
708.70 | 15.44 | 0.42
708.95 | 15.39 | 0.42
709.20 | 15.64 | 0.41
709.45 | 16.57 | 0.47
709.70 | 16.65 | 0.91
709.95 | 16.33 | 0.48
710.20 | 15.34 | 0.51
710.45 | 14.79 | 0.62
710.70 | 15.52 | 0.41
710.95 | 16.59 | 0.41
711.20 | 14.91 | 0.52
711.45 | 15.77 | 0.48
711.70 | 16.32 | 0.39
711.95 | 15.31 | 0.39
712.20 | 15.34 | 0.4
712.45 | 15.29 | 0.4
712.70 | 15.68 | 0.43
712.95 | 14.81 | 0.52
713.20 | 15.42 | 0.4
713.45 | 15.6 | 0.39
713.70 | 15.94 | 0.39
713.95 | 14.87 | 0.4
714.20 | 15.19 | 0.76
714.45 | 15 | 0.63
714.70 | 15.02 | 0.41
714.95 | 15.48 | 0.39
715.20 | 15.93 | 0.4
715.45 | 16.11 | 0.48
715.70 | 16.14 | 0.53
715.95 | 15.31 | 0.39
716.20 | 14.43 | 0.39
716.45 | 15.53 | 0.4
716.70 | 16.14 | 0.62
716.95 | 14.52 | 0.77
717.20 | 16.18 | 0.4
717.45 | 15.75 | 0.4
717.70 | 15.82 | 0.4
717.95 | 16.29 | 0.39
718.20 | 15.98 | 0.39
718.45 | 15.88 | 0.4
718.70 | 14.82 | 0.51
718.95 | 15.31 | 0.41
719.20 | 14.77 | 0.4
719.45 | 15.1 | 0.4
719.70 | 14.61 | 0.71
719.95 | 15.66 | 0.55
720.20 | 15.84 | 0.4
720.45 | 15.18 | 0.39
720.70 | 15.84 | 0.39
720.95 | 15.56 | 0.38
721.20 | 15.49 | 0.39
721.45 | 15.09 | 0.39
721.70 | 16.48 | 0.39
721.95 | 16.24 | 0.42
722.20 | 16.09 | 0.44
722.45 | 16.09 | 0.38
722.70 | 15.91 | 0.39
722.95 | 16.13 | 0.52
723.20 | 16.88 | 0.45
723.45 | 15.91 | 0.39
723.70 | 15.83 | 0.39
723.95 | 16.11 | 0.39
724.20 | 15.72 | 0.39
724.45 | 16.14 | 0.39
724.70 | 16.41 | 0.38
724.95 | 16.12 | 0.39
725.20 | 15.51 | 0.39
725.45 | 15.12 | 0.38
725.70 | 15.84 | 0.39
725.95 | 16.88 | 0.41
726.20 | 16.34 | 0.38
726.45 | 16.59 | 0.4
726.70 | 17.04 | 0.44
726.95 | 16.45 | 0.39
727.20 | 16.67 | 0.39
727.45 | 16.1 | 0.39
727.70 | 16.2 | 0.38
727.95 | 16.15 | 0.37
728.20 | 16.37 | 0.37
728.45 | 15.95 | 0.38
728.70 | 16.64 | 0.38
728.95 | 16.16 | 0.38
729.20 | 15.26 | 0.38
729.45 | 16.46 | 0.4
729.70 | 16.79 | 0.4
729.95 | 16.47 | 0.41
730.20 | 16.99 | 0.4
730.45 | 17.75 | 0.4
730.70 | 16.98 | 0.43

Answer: -0.09 mag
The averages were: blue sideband 16.6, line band 17.2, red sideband 15.5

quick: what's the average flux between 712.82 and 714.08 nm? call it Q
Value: 15.3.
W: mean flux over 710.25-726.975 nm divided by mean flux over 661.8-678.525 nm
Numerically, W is 0.94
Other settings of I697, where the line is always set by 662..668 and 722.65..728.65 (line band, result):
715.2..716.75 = 0.047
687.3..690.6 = -0.035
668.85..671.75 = 0.011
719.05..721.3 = 0.063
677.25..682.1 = 0.001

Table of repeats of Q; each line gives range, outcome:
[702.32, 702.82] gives 17.1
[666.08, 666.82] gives 16.6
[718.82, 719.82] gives 14.9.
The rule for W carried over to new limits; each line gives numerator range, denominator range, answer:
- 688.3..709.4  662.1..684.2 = 1.01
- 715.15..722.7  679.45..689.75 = 0.93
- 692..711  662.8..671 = 1.00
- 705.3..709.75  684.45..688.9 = 0.98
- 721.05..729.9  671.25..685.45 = 0.97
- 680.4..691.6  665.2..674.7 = 1.02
